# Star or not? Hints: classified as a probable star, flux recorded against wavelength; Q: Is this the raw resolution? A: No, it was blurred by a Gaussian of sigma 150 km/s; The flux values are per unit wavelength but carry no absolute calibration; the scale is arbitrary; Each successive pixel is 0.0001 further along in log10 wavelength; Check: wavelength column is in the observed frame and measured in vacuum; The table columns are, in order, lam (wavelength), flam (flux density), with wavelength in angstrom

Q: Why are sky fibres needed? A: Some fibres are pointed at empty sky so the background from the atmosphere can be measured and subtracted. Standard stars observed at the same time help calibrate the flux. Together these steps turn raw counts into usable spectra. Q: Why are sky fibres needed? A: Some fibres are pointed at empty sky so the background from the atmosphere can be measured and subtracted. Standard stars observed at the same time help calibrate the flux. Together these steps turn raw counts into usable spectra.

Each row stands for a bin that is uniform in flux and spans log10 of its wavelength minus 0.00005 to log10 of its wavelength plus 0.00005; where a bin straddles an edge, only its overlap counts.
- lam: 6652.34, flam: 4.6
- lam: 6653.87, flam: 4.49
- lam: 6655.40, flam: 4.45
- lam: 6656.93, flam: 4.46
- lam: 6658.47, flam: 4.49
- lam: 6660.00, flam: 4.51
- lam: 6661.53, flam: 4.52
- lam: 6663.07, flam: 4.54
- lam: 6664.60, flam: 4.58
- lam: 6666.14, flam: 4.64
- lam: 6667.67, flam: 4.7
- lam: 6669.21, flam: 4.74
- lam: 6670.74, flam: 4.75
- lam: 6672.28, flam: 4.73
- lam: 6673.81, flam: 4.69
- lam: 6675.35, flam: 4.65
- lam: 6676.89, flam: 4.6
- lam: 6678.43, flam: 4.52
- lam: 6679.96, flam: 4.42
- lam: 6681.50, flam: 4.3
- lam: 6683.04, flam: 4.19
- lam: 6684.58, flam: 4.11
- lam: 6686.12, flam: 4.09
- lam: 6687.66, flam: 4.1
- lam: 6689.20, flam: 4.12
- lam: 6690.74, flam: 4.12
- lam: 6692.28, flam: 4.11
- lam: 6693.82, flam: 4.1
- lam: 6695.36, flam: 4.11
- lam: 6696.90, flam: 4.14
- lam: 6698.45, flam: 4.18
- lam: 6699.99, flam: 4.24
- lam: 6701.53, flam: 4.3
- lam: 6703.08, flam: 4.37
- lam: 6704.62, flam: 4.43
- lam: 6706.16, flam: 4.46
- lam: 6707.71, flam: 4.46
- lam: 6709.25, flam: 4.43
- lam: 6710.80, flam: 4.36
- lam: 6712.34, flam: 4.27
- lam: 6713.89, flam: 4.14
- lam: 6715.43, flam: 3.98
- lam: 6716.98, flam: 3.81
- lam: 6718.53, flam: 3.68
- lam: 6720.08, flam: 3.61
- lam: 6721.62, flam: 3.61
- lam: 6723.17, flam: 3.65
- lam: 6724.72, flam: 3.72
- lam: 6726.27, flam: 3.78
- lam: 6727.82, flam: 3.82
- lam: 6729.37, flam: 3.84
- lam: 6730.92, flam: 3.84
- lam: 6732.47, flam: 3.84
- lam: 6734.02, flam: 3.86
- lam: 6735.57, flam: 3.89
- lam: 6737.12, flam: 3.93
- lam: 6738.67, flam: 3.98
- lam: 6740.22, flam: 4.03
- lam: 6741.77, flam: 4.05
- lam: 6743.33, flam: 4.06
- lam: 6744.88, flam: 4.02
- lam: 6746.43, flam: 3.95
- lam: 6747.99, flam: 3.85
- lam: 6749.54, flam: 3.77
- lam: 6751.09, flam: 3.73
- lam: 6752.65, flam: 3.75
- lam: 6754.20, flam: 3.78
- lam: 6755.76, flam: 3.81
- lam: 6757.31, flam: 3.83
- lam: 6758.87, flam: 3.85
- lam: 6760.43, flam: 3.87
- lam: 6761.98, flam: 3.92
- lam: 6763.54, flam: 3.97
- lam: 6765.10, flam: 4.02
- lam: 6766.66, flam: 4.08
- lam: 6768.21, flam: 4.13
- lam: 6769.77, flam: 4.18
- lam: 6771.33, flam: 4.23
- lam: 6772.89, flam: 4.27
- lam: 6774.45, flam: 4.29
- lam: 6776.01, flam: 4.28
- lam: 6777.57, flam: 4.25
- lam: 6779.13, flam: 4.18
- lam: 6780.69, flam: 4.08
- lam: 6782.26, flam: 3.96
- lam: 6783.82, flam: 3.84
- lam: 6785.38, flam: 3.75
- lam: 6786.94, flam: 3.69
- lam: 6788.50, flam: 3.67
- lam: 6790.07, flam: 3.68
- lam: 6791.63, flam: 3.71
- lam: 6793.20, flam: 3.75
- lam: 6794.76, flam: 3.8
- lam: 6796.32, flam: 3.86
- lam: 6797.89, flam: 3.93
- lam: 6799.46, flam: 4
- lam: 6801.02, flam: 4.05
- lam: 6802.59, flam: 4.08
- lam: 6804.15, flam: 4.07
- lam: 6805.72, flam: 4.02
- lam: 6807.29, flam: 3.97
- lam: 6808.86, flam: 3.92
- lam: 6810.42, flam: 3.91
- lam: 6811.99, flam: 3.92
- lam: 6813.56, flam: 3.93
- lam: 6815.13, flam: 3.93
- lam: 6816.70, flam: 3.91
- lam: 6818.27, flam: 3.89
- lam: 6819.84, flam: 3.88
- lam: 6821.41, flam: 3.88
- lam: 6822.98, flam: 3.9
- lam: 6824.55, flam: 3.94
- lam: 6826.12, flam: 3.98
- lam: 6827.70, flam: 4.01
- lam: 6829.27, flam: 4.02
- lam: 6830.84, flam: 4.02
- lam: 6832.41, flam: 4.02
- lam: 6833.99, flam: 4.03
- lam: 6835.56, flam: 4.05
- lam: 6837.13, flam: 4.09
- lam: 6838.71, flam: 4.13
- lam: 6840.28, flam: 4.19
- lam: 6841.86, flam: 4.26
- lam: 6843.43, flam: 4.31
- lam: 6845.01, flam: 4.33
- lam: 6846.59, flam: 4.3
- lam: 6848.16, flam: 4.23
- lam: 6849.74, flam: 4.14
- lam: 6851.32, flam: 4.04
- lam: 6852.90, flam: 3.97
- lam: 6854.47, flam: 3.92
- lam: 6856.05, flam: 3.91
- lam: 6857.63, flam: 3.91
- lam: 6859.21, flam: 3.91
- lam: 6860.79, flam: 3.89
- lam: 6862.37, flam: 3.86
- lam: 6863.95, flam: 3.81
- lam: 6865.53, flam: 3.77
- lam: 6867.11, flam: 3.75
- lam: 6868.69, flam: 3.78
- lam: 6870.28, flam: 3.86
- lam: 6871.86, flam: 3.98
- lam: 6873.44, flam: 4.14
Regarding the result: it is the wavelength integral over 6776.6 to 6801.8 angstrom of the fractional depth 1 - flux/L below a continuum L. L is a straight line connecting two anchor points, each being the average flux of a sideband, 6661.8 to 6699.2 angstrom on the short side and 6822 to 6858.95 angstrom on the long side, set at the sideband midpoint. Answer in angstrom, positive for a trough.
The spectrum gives 1.70 angstrom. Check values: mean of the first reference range 4.39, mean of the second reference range 4.07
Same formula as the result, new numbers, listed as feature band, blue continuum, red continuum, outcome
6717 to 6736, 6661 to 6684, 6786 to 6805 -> 2.2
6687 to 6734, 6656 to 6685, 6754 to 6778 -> 3.1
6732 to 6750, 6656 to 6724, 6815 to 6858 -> 1.1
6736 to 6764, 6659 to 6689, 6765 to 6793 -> 1.7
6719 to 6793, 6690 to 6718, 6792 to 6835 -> 3.2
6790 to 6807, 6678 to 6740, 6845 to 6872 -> 0.4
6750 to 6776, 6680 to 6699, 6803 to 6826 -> 0.2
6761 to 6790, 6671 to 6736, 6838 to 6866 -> 0.5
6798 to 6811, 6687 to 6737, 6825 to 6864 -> 0.2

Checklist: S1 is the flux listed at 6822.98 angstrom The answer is 3.9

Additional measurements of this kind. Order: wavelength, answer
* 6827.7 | 4.01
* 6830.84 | 4.02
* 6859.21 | 3.91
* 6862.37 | 3.86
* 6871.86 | 3.98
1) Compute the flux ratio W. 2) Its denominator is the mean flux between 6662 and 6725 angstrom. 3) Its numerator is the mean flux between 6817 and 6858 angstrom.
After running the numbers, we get 0.95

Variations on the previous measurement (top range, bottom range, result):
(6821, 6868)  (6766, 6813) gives 1.01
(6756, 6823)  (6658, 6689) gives 0.88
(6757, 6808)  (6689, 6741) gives 0.99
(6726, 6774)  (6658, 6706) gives 0.90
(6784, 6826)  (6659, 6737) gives 0.92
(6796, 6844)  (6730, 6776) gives 1.01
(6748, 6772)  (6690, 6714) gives 0.92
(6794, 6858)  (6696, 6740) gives 1.00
